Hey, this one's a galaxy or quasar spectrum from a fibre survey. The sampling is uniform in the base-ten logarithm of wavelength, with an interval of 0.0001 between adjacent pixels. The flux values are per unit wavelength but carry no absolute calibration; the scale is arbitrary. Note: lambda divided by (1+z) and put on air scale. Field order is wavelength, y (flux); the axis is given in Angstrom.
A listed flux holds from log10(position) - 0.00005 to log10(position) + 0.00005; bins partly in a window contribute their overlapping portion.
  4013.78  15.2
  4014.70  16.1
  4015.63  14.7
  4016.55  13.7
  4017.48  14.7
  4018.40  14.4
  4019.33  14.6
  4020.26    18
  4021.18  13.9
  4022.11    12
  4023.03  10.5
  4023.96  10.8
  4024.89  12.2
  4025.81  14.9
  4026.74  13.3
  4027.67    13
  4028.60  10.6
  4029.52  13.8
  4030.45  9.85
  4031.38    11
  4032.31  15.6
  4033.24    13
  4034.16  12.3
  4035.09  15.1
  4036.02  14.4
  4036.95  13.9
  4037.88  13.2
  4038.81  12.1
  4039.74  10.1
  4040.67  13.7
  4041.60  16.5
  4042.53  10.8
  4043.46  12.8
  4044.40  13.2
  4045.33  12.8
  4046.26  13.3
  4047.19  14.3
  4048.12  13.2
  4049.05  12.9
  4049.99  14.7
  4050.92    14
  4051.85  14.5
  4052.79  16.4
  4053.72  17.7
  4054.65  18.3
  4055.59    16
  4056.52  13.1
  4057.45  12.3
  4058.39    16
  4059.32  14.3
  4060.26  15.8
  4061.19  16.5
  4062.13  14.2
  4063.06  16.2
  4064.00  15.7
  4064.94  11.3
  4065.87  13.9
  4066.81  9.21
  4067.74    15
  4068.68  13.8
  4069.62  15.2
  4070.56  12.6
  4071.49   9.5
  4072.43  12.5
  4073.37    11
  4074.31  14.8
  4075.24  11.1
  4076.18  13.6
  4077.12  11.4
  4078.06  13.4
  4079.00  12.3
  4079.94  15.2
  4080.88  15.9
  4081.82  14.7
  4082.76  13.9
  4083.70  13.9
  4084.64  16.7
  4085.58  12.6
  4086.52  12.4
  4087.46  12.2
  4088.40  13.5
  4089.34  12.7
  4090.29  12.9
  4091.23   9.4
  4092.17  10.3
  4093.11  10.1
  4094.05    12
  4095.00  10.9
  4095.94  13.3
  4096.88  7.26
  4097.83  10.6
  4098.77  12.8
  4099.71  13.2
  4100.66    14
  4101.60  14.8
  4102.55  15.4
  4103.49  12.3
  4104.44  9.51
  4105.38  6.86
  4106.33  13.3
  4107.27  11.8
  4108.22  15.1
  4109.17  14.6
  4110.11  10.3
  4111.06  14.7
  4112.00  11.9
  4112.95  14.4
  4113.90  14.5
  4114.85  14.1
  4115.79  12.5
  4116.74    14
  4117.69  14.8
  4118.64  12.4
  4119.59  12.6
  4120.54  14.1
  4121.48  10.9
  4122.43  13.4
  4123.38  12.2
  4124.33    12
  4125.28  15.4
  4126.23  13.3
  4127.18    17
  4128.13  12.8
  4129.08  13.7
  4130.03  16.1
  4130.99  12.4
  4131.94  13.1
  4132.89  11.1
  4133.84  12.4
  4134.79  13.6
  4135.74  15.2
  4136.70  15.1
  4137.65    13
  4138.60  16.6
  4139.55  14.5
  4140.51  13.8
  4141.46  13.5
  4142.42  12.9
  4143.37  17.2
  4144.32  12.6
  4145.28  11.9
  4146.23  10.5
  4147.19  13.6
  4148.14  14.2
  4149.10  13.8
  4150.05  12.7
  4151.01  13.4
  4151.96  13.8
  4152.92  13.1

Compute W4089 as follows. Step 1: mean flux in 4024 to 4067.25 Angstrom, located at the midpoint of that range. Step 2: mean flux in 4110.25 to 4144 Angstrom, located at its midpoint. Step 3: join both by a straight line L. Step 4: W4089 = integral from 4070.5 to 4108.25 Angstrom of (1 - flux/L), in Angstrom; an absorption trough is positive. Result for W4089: 3.5 Angstrom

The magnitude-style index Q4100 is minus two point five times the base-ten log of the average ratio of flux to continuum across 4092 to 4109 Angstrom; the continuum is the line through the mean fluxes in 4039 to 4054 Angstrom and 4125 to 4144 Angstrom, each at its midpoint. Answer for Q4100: 0.17 mag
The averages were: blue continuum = 13.7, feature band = 11.9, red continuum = 14.1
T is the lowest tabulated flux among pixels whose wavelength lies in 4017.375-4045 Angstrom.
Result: 9.85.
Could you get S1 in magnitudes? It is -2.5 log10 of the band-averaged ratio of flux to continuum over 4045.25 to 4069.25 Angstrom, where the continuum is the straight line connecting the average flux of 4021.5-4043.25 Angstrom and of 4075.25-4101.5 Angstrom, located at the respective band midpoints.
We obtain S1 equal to -0.14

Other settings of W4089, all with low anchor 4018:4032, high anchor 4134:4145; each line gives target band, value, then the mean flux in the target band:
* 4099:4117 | 1.1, 13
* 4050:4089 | -1.6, 14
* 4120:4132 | 0.4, 13.6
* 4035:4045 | -0.1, 13.2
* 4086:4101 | 2.2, 11.7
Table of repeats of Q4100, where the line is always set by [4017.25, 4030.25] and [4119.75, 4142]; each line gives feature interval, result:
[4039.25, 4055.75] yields -0.063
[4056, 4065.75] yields -0.089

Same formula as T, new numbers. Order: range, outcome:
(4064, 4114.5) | 6.86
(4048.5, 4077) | 9.21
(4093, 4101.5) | 7.26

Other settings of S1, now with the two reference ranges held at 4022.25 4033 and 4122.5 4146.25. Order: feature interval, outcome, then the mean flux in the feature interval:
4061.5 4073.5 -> -0.03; 13.2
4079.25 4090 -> -0.07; 13.9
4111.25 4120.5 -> 0.00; 13.5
